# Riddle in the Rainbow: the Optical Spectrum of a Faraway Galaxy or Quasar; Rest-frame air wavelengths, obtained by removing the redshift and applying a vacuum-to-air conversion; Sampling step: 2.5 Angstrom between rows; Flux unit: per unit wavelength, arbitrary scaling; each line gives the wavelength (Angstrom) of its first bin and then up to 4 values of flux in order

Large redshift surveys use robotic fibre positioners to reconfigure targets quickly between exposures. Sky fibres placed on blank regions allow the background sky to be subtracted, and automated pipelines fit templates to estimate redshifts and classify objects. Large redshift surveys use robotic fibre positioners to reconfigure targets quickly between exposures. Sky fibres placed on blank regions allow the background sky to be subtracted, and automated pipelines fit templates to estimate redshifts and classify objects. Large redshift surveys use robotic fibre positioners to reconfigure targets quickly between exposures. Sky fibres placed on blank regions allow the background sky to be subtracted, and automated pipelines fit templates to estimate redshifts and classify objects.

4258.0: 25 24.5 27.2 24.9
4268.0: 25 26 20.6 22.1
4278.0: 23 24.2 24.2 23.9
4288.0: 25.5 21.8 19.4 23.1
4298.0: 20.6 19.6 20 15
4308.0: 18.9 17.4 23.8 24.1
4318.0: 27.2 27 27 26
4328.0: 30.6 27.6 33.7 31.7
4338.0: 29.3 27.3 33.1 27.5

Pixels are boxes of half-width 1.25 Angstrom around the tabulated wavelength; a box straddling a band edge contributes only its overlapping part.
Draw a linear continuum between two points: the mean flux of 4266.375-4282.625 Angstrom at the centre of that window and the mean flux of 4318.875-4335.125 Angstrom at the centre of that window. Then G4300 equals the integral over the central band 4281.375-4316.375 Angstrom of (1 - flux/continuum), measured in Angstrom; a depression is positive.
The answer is 6.3 Angstrom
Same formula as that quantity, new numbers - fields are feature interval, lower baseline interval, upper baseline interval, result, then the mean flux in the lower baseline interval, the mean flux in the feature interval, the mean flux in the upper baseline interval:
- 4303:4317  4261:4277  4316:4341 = 3.8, 24.3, 20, 28.6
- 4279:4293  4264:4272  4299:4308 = -1.1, 25.2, 23.5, 18.4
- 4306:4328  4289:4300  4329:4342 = 1.8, 21.2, 24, 30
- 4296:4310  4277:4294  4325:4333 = 3.6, 23.2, 19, 29.1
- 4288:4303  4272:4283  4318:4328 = 2.0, 22.7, 21.2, 27.2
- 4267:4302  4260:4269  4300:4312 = -1.3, 25.5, 22.8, 18.2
